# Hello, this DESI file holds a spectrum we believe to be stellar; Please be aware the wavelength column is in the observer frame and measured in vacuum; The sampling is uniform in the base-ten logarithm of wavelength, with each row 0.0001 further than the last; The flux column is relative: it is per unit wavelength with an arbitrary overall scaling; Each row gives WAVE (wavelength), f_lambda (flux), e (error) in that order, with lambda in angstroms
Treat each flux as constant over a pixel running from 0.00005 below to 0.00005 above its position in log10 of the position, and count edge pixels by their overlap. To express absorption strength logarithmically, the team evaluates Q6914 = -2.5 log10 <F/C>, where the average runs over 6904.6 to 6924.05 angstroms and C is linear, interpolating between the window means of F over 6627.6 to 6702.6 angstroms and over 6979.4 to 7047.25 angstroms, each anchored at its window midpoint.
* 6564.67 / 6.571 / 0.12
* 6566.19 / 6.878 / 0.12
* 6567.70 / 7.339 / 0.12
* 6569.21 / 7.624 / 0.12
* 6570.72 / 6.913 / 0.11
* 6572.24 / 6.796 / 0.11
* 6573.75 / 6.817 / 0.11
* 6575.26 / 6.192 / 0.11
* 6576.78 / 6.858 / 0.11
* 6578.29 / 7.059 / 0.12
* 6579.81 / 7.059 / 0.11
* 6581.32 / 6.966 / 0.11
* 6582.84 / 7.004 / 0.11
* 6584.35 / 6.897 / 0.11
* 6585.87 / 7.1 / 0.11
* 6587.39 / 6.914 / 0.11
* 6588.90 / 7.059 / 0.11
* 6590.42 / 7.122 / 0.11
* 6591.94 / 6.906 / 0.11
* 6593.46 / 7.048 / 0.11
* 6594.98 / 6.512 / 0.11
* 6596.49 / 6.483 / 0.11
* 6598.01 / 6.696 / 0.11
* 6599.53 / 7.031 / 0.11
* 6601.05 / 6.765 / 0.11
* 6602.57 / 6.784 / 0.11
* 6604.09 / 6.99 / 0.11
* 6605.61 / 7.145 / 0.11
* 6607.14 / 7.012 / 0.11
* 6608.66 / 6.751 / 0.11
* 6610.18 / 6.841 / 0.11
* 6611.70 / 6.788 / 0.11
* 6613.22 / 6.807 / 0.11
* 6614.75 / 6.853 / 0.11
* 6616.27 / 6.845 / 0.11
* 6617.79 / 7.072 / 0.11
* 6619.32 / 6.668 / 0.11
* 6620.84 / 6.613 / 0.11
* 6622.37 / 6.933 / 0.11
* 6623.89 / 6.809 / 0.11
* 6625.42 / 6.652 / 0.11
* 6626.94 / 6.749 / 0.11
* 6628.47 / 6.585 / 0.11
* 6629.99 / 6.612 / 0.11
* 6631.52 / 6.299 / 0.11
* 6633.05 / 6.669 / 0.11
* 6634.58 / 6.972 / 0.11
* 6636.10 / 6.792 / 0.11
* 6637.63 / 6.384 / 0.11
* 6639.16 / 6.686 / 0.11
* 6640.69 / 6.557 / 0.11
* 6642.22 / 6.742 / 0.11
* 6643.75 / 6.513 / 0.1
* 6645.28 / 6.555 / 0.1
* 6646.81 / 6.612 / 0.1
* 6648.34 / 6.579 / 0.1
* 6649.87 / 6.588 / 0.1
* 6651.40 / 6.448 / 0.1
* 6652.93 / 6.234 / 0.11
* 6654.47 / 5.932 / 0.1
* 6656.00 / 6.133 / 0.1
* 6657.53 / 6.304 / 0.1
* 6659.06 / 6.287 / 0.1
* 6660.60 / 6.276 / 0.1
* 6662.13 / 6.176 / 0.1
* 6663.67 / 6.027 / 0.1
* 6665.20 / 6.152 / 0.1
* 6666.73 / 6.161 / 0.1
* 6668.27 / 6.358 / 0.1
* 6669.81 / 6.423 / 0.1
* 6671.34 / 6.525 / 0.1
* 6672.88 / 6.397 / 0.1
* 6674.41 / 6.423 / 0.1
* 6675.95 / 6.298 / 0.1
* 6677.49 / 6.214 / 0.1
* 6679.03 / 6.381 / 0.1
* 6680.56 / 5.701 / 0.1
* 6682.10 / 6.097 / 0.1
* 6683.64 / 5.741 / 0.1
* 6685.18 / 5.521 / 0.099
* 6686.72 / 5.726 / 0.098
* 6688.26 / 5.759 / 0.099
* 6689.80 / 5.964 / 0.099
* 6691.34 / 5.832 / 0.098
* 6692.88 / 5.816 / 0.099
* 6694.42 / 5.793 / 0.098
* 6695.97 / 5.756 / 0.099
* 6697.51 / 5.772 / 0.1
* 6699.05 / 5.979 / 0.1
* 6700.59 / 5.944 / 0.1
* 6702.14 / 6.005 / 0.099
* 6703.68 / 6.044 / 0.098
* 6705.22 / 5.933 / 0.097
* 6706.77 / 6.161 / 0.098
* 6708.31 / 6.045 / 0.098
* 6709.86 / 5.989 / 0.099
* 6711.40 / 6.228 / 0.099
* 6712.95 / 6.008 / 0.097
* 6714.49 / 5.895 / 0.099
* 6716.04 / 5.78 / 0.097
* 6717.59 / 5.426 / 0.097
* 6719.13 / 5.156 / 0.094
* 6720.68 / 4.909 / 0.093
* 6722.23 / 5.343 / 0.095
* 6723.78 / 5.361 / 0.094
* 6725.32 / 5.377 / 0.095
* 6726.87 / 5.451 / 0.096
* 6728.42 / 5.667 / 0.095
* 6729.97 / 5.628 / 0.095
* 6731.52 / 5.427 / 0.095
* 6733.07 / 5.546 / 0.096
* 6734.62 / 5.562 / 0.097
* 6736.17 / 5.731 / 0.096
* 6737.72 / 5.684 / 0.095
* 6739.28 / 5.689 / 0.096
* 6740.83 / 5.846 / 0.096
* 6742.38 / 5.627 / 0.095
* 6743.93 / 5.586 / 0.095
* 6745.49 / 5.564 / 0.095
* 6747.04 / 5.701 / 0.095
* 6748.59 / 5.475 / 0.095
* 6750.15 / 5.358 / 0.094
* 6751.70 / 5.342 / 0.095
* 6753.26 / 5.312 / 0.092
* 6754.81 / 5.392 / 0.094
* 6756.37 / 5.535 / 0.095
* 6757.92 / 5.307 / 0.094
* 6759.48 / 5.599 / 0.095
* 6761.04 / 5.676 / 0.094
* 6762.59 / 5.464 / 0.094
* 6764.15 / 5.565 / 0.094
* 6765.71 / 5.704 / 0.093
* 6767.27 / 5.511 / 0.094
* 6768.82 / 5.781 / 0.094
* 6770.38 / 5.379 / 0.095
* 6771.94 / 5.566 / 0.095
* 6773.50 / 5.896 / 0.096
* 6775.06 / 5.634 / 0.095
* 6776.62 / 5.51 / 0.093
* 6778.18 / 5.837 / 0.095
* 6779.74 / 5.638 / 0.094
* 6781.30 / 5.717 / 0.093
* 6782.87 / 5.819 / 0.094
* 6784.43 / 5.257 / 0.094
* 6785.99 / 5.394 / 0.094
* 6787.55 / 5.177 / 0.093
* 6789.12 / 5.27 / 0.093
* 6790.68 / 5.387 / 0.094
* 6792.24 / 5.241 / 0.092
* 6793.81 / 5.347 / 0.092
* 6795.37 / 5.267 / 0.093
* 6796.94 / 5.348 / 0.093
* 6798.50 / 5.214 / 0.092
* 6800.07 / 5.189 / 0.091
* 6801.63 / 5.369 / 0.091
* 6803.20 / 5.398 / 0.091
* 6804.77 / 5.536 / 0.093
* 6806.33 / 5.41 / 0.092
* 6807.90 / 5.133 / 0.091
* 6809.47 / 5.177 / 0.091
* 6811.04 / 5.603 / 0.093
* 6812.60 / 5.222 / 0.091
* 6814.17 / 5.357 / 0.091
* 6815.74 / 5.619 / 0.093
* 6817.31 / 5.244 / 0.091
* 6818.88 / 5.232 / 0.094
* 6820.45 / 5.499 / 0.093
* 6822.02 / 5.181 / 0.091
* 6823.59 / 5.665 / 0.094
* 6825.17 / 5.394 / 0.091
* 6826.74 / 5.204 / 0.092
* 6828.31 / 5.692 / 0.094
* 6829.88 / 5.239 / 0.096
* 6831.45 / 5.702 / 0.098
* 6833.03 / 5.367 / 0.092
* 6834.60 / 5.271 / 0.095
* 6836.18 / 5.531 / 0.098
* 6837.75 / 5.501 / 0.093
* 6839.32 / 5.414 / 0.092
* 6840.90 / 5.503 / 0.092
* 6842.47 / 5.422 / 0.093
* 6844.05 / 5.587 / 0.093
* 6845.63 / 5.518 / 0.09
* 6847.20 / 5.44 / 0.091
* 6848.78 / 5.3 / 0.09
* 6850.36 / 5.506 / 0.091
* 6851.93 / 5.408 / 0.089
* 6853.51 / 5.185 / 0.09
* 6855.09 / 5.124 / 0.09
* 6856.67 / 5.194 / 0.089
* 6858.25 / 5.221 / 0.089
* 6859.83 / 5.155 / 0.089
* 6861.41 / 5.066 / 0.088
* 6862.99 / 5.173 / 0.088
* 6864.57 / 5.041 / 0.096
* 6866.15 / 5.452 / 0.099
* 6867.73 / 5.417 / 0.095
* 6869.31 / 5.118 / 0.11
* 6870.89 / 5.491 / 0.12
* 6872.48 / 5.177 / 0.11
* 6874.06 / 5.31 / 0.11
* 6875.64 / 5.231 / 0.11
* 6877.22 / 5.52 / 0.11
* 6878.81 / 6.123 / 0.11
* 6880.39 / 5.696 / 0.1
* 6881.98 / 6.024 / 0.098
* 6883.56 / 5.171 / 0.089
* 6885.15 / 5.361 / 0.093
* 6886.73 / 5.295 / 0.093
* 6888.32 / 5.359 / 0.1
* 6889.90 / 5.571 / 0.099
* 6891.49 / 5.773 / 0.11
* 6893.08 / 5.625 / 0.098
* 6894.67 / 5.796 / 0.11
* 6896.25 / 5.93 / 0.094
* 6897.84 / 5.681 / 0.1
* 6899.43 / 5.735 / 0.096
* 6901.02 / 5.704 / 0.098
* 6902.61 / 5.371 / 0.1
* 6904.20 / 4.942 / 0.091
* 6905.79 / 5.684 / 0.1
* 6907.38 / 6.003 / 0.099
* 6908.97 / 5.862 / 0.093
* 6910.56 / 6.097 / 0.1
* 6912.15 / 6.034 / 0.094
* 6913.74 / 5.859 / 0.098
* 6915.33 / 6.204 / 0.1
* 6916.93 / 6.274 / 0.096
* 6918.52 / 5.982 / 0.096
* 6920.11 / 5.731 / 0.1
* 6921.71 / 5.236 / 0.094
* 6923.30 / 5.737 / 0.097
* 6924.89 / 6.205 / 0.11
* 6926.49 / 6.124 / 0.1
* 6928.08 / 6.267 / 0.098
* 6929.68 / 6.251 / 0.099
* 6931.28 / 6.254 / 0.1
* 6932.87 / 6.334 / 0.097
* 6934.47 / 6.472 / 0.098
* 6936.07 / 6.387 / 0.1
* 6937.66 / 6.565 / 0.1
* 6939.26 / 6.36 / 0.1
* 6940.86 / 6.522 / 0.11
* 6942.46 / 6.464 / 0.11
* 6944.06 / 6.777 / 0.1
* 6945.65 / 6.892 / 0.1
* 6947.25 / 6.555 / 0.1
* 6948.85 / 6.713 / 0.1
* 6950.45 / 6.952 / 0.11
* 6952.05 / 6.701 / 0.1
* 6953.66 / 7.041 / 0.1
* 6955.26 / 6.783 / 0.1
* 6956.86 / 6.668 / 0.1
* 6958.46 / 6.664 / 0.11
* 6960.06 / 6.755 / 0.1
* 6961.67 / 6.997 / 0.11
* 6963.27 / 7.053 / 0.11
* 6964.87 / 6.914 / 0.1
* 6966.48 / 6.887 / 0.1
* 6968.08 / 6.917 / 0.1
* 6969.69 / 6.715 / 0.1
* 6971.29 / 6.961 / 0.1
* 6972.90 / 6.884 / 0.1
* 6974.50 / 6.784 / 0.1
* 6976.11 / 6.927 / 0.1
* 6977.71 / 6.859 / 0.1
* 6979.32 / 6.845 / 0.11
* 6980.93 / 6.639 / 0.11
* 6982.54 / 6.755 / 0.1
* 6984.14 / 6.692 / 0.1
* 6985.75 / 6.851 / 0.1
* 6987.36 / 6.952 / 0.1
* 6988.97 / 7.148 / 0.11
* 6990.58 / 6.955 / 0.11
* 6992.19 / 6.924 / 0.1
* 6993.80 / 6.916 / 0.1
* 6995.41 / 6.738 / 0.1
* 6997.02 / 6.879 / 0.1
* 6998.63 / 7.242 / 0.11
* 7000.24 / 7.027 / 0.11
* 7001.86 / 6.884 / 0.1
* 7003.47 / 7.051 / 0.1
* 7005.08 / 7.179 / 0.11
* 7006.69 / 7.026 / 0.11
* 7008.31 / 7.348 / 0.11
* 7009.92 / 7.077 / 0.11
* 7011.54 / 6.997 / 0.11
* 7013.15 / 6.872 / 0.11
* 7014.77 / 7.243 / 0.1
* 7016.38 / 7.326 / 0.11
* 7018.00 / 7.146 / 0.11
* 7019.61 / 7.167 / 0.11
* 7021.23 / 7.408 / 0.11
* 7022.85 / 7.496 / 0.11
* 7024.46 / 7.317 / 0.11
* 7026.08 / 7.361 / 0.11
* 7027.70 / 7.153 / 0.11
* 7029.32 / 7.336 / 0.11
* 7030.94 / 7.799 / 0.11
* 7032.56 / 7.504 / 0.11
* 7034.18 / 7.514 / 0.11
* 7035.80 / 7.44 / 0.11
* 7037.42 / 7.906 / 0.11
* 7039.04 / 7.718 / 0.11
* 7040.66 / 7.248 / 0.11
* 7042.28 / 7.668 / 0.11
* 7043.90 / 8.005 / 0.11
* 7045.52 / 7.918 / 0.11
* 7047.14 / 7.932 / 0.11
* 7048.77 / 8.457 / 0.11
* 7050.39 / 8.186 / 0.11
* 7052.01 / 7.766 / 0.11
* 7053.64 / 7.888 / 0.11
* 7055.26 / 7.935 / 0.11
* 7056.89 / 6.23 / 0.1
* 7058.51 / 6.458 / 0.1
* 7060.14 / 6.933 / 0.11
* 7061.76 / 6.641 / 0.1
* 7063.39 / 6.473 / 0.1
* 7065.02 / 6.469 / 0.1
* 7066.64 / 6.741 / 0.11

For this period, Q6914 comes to 0.181 mag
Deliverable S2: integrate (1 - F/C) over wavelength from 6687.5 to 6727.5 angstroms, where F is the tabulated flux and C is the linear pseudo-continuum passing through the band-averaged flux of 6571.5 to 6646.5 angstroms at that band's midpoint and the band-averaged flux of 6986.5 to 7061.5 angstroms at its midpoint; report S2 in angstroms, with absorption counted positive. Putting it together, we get 6.7 angstroms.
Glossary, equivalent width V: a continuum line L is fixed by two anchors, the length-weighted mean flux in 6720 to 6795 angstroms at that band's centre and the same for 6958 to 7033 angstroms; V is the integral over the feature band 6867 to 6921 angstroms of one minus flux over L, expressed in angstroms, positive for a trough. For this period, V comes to 6.2 angstroms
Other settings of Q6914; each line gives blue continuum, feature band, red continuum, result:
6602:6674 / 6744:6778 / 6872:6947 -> 0.13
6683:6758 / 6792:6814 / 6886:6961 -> 0.10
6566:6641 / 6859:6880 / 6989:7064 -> 0.31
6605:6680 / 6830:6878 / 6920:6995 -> 0.23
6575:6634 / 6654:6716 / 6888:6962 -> 0.10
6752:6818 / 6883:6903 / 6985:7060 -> 0.13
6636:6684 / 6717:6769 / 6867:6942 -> 0.12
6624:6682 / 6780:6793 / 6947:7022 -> 0.22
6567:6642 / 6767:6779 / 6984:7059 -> 0.24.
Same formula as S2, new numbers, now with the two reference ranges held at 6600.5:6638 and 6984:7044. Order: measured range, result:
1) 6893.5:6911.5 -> 3.5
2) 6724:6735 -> 2.2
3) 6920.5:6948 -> 3.2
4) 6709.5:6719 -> 1.5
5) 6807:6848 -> 9.4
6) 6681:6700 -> 2.9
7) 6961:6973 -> 0.4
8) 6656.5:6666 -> 0.9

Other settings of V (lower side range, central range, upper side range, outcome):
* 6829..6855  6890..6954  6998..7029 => 1.35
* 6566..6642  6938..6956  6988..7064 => 1.27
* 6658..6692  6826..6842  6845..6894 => 0.23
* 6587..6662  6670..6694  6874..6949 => 1.84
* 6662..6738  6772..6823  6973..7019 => 6.68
